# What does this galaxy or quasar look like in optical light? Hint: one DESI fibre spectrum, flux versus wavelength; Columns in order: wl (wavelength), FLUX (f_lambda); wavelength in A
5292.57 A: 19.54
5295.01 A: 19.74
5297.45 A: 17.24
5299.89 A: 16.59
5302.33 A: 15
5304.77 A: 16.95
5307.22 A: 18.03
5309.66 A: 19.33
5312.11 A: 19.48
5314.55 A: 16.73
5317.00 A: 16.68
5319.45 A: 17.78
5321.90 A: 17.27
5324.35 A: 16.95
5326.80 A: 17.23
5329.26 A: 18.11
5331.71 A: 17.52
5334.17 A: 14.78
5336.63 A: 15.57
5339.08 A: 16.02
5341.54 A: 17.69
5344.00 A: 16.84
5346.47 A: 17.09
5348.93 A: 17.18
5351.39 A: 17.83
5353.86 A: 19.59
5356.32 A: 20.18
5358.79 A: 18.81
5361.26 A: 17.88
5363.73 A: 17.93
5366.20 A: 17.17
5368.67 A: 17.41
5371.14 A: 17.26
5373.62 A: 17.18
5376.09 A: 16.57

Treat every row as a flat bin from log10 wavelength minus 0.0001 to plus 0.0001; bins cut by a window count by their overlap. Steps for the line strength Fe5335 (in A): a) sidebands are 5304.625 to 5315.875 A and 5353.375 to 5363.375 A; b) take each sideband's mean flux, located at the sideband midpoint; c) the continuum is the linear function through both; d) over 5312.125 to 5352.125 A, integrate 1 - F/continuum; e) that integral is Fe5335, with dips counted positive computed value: 3.30 A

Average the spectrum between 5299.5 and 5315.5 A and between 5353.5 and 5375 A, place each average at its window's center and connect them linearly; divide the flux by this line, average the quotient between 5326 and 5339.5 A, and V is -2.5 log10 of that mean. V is 0.08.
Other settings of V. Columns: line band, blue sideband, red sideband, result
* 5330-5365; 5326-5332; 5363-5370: 0.00 mag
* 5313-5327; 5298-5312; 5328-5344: -0.01 mag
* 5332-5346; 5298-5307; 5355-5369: 0.08 mag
